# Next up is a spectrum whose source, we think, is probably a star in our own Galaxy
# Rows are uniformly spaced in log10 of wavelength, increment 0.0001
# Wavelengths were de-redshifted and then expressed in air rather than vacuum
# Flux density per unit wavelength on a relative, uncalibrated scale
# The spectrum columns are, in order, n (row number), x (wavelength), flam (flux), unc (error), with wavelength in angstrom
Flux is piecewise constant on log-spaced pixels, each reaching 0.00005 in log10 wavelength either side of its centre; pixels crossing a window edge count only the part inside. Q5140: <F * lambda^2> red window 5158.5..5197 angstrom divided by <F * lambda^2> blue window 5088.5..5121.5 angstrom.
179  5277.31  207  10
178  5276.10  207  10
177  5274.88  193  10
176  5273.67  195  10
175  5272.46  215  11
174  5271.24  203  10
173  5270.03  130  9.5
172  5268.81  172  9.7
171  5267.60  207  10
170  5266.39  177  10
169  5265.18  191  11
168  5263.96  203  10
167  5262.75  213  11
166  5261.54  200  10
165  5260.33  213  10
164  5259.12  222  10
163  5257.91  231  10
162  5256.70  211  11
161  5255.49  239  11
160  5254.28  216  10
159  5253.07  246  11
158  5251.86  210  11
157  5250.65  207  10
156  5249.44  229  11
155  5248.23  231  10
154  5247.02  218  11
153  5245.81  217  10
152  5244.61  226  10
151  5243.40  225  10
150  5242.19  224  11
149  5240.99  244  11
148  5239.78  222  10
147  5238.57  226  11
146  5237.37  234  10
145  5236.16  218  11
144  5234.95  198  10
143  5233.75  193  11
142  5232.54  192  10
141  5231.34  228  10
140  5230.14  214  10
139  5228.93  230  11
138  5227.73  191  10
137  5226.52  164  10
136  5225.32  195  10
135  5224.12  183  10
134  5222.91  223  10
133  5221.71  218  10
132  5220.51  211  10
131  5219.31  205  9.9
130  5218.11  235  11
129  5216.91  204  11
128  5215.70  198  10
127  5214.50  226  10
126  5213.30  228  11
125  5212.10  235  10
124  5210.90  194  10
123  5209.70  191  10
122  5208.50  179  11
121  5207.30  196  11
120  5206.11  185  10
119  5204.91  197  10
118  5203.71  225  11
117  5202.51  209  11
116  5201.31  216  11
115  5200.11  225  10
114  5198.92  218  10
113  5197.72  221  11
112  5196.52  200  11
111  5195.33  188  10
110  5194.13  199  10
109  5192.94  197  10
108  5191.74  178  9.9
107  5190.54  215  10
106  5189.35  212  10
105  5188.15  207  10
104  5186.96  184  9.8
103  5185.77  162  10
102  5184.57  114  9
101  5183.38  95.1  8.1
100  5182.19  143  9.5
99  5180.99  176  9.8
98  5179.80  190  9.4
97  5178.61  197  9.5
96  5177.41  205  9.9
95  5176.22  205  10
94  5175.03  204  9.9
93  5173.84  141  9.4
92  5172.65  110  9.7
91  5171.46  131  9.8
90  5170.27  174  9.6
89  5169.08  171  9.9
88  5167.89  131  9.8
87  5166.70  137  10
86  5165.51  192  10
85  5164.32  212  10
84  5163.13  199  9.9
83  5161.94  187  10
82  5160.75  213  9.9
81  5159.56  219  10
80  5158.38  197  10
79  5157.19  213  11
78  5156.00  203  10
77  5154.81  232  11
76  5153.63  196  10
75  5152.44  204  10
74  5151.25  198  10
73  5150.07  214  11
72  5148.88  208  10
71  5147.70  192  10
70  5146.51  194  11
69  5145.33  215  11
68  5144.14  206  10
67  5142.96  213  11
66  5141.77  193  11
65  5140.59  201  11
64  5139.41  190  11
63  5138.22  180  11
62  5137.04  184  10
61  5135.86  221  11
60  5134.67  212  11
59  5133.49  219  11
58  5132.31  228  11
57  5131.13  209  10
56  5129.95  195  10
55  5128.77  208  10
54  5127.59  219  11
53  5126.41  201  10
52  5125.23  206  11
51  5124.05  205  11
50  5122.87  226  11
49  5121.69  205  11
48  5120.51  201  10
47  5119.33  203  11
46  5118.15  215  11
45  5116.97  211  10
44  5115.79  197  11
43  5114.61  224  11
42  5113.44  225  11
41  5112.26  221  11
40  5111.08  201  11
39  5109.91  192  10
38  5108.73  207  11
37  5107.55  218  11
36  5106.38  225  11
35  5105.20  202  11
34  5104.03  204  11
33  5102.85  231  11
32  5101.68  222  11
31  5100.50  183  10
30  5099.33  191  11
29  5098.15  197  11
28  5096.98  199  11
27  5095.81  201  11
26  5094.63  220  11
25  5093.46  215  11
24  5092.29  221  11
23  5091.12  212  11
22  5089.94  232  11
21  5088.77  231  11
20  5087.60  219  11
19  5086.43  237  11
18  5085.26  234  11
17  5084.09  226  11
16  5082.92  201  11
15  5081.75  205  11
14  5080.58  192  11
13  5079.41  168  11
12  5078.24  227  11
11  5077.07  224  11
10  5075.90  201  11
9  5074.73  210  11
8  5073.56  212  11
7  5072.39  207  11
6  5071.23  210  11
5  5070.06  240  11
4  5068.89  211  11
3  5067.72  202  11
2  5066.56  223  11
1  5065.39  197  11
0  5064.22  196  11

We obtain 0.9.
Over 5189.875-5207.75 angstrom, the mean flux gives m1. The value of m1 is 205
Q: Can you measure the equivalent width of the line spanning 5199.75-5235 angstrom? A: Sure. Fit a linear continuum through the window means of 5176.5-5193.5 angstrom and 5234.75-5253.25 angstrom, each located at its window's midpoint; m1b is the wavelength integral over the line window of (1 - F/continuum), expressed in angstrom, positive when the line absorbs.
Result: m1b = -0.7 angstrom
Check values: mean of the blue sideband 177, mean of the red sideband 223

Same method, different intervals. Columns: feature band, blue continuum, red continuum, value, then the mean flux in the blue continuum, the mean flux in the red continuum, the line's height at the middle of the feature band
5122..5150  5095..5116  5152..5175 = -1.57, 208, 183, 195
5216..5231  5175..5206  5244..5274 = -0.49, 191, 209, 200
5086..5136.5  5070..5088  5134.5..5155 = -1.06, 212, 202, 207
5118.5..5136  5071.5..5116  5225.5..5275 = 0.08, 212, 210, 211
